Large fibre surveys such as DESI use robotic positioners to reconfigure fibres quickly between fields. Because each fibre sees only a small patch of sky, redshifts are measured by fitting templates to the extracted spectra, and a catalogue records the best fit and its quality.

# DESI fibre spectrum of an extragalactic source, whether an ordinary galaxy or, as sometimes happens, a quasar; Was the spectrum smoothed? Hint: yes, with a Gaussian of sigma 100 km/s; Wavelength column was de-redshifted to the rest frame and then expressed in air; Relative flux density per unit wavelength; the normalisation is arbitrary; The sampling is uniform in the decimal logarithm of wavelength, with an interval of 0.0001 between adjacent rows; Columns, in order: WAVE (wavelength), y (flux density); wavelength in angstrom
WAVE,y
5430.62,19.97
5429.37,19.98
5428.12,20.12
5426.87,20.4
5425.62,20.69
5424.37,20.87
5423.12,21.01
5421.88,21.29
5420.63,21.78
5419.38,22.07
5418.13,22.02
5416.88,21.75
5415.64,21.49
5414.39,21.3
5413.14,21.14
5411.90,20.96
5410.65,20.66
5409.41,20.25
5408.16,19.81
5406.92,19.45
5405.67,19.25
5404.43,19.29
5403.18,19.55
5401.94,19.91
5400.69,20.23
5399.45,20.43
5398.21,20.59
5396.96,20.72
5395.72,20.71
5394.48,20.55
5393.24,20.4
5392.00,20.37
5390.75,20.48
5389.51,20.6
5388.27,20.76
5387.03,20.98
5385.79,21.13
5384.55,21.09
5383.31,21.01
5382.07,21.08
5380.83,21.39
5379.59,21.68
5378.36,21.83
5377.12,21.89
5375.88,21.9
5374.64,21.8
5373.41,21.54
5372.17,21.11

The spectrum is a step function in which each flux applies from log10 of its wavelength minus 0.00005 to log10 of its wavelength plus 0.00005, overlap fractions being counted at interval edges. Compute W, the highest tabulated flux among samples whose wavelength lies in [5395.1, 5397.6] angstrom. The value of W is 20.72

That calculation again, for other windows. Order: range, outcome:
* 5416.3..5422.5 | 22.07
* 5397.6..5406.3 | 20.59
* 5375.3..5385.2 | 21.9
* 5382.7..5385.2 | 21.09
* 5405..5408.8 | 19.81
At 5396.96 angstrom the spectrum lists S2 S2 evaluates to 20.72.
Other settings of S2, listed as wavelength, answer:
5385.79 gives 21.13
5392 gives 20.37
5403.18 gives 19.55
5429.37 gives 19.98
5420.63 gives 21.78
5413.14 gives 21.14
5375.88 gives 21.9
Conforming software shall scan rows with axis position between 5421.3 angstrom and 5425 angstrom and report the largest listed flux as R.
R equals 21.29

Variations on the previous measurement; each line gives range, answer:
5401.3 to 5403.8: 19.91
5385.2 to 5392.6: 21.13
